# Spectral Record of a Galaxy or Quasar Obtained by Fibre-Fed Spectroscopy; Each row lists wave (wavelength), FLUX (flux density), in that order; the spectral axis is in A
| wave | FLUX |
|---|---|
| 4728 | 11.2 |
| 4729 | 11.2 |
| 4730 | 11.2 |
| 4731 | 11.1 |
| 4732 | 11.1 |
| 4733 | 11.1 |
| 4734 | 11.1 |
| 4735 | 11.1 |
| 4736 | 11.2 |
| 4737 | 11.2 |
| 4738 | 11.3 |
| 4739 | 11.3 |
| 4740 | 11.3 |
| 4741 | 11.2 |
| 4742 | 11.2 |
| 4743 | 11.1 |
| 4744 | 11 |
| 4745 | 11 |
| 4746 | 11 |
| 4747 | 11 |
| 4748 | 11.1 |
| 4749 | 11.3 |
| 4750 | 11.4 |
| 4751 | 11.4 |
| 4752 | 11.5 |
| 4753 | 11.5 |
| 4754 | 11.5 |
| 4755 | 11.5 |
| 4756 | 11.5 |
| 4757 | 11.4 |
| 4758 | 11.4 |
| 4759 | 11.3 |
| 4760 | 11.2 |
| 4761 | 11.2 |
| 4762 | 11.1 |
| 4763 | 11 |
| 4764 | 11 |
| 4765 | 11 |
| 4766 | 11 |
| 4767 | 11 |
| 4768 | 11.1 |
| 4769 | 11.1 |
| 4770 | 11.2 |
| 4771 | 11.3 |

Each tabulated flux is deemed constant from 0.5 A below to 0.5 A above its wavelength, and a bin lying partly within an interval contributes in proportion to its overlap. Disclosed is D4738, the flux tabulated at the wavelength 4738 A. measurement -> 11.3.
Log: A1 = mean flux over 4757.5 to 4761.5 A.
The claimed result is 11.3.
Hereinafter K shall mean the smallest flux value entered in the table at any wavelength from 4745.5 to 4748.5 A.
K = 11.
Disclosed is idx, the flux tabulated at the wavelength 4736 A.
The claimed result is 11.2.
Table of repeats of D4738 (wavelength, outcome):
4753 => 11.5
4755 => 11.5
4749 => 11.3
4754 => 11.5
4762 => 11.1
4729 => 11.2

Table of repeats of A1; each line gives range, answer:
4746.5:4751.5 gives 11.2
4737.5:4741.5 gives 11.3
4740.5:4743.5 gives 11.2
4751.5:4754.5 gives 11.5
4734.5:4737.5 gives 11.2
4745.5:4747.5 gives 11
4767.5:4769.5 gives 11.1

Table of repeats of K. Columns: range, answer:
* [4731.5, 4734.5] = 11.1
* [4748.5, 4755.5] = 11.3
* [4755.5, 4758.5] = 11.4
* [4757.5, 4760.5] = 11.2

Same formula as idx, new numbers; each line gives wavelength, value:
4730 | 11.2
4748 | 11.1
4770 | 11.2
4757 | 11.4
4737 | 11.2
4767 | 11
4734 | 11.1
